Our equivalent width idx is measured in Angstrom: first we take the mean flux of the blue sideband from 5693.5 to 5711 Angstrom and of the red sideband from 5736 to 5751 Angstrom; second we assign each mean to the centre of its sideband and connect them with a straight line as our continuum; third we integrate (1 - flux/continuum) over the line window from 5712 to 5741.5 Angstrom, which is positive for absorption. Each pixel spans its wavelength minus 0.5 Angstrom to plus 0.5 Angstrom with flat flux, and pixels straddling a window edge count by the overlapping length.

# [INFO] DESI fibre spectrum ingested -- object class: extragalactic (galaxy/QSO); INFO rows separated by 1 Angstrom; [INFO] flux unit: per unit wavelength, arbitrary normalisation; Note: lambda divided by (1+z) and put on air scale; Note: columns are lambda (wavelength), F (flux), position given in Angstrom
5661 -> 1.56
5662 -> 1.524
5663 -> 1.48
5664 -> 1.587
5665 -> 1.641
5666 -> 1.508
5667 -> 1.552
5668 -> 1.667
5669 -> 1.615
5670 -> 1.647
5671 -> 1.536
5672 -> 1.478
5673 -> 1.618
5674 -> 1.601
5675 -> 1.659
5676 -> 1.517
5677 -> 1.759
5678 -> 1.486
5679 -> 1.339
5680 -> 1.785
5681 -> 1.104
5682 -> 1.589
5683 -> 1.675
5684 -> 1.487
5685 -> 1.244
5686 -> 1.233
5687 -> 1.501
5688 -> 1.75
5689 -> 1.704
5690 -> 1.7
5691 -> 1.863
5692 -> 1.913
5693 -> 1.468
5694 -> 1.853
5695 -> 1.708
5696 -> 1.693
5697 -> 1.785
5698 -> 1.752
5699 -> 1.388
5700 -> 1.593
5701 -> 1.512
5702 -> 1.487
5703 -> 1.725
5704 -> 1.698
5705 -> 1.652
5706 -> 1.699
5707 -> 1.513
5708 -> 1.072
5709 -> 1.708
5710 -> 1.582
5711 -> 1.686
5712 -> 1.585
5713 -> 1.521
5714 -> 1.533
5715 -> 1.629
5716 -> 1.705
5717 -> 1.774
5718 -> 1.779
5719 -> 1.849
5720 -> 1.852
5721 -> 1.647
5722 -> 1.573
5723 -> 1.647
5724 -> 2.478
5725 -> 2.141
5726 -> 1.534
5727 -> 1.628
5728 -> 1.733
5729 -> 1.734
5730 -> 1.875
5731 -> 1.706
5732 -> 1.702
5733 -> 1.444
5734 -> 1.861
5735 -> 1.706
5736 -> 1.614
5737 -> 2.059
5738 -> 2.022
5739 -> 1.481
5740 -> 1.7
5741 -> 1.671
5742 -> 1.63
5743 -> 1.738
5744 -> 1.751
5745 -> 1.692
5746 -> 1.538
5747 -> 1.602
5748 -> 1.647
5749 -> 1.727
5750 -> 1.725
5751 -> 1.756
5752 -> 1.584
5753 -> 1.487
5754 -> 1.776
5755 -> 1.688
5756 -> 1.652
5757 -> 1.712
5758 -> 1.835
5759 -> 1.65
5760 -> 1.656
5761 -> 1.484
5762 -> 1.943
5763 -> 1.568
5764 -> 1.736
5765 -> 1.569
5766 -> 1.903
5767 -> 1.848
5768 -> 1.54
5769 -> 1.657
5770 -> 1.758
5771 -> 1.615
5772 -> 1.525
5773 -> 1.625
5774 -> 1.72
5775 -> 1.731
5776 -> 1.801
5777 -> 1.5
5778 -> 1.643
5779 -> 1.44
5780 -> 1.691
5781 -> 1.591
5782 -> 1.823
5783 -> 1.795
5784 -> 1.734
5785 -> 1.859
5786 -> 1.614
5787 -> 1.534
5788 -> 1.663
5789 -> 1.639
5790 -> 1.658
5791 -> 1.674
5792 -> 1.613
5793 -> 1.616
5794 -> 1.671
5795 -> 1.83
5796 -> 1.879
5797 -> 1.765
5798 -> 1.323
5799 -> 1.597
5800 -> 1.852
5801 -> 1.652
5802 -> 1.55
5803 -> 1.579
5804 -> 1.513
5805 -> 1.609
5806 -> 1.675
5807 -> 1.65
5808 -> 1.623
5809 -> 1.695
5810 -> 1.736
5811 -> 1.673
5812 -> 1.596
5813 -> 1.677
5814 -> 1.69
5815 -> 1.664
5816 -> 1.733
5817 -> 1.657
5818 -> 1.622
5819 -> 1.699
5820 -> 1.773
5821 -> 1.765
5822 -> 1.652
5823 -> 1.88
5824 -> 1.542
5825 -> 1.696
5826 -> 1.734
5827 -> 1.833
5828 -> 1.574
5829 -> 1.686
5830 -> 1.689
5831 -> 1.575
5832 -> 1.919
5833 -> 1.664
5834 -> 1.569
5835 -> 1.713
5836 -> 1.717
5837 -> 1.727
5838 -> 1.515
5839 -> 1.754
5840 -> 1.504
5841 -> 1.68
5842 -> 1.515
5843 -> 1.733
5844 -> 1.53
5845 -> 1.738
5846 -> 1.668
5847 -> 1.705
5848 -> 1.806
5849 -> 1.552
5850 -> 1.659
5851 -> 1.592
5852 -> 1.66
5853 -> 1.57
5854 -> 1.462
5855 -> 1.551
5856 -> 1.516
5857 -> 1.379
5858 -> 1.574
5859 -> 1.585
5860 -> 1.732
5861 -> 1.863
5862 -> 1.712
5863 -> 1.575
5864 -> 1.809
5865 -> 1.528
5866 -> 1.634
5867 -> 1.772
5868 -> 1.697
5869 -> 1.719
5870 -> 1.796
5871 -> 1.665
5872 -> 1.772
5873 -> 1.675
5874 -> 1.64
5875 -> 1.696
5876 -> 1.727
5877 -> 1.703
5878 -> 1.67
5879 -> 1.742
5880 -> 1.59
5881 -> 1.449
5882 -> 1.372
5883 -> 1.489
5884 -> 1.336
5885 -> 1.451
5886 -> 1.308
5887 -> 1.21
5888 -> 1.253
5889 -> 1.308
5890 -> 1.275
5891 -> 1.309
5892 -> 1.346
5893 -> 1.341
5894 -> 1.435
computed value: -1.2 Angstrom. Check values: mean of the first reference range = 1.62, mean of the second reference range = 1.71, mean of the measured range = 1.74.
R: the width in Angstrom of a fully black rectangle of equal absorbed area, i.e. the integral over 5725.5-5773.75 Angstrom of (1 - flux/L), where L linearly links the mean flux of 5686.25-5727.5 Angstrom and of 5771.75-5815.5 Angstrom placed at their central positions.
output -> -0.6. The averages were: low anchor 1.68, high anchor 1.66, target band 1.69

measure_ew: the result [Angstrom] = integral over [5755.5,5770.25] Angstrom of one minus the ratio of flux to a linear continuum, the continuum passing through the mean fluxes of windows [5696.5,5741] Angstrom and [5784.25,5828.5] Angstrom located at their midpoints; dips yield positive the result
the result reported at -0.2 Angstrom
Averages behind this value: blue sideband 1.69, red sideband 1.67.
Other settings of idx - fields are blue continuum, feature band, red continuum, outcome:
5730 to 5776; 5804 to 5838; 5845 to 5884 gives -0.5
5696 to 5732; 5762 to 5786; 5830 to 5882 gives -0.3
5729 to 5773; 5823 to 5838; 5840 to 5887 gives -0.5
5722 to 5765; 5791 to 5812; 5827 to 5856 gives 0.3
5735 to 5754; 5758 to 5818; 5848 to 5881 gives 0.4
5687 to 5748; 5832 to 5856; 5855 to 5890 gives -0.5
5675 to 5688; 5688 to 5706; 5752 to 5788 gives -1.8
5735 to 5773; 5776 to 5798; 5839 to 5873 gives 0.0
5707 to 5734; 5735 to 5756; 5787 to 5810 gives -0.1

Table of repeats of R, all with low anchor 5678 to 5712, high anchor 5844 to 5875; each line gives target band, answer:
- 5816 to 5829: -0.52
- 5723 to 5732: -1.31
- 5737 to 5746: -0.64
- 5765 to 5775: -0.41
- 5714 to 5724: -0.93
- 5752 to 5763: -0.45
